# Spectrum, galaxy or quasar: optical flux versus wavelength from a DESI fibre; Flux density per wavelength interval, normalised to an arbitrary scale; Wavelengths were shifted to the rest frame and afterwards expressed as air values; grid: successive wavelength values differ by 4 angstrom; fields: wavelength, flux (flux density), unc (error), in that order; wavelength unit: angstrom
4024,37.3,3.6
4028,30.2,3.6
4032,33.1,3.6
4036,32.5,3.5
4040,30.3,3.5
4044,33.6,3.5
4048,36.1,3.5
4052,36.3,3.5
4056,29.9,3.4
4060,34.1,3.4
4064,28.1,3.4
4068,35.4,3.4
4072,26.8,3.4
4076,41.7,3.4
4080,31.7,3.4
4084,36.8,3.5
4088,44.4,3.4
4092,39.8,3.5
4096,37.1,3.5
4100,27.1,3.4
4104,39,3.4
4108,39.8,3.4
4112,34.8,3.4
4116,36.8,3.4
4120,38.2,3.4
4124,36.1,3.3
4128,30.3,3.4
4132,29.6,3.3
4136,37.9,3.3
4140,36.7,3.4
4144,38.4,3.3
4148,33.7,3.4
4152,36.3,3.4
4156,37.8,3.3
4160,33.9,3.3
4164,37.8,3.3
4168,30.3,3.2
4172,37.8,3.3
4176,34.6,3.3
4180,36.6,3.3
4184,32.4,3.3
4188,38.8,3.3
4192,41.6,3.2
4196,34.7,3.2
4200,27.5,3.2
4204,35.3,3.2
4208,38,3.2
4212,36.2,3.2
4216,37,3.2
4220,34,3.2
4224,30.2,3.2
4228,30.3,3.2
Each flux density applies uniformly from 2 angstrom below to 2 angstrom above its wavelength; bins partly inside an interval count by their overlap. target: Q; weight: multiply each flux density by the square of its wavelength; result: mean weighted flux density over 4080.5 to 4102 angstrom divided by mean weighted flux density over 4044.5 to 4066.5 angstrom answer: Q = 1.13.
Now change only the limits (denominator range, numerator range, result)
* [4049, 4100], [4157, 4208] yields 1.07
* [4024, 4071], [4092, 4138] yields 1.12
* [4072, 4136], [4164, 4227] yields 1.02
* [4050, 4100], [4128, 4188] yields 1.05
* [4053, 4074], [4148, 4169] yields 1.19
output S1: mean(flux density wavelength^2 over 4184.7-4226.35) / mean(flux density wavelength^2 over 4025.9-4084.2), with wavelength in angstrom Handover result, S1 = 1.15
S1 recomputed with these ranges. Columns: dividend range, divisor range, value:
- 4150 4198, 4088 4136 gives 1.04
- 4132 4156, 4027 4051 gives 1.16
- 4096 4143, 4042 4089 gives 1.05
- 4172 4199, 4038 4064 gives 1.17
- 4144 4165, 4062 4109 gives 1.05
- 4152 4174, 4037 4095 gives 1.08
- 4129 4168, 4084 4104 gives 0.97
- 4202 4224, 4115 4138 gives 1.07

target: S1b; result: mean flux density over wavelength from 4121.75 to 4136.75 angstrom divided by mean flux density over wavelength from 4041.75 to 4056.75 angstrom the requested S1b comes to 1.0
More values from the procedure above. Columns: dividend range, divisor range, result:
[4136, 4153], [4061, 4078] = 1.10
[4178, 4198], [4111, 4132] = 1.06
